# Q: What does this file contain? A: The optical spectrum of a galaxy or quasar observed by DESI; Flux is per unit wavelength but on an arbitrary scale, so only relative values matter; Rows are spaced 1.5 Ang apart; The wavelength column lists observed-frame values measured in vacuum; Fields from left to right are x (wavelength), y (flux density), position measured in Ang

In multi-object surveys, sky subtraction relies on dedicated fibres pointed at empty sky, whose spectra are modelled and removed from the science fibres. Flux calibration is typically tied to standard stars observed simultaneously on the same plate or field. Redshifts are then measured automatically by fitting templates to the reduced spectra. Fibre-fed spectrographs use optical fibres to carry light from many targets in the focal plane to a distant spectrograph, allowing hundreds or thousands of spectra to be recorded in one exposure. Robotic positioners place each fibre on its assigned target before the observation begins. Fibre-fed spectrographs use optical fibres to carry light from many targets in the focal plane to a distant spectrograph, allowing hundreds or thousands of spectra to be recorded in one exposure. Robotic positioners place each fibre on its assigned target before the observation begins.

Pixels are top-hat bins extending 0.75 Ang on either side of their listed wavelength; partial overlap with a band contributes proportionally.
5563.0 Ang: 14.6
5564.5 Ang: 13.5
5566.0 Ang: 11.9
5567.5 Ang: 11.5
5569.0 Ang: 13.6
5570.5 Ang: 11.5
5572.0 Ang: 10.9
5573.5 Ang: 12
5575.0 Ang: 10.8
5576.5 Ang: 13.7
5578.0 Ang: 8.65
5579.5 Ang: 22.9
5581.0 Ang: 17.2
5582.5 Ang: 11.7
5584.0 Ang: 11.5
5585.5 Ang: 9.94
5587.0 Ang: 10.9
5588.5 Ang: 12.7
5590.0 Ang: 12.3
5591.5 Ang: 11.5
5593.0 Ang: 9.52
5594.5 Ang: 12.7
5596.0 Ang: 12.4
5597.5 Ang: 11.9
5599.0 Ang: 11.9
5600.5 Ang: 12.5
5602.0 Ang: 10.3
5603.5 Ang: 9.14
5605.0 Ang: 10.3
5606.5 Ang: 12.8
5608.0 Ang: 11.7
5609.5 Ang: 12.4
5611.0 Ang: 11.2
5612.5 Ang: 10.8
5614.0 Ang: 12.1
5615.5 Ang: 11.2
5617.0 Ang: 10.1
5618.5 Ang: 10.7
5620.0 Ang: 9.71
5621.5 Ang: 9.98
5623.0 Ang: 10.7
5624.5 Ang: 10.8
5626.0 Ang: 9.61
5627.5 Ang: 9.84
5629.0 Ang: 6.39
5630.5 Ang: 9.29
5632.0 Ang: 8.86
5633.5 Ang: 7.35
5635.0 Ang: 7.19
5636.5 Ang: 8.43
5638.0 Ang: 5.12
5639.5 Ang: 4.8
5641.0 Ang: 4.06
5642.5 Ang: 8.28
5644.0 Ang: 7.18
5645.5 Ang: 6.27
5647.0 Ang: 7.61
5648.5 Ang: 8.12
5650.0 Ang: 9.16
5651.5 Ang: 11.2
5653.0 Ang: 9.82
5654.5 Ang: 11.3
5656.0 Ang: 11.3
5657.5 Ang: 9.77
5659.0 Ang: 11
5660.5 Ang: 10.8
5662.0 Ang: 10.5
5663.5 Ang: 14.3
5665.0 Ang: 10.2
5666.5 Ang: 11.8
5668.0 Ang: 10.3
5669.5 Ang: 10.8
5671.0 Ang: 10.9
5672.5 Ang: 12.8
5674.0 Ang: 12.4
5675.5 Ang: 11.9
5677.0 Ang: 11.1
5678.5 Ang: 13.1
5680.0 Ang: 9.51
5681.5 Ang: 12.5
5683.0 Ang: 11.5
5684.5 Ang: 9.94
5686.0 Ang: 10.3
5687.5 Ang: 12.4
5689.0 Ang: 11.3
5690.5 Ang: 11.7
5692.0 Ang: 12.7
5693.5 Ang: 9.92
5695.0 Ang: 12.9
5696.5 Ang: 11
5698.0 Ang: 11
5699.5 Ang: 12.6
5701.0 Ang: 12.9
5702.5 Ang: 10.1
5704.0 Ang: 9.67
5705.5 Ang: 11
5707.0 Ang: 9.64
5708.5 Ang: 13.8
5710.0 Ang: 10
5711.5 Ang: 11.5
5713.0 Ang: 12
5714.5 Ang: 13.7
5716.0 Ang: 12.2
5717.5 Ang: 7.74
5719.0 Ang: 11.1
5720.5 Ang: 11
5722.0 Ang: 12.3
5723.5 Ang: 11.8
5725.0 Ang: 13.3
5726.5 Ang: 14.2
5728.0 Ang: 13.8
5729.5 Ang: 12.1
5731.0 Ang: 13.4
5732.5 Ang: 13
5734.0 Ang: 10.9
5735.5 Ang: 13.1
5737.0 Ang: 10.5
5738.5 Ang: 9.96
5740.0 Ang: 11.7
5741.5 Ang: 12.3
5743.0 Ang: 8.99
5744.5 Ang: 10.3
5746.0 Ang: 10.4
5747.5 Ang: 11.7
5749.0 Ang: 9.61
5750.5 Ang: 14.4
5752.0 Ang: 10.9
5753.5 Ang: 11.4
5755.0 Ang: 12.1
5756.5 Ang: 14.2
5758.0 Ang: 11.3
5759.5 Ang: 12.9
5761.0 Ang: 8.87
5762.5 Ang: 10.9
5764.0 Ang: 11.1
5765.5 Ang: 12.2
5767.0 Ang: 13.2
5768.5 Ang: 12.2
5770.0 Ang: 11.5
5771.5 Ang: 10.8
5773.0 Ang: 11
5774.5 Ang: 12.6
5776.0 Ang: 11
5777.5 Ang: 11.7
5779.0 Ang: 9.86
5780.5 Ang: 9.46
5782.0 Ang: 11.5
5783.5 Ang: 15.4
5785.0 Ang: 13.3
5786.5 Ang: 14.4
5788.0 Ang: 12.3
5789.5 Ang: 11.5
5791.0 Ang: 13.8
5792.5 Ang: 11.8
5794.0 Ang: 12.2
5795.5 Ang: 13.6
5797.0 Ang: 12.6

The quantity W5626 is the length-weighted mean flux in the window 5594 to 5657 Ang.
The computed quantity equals 9.67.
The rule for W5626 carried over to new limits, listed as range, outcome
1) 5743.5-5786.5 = 11.7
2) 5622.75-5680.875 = 9.58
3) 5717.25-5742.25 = 12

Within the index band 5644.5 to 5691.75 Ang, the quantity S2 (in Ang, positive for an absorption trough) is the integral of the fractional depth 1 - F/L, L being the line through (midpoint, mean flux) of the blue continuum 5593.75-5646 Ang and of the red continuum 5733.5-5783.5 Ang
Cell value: -2.5 Ang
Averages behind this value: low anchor 9.67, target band 10.8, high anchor 11.4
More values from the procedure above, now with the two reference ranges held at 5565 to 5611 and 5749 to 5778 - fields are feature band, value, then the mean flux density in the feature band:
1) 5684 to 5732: 0.7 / 11.7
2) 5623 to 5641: 6.1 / 7.92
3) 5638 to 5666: 6.7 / 9.12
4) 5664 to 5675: 0.5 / 11.4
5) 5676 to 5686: 0.6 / 11.2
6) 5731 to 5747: 0.8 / 11.2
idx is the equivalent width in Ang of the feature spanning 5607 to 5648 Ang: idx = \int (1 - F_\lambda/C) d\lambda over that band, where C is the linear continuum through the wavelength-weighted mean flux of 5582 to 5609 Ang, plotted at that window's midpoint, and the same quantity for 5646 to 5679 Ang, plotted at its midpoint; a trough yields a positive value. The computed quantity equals 8.12 Ang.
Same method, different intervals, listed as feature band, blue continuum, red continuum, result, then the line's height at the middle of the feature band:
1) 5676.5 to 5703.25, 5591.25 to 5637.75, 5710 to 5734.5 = 0.20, 11.6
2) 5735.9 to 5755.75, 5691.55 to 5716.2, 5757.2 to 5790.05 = 0.94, 11.7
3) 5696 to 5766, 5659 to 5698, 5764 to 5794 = 1.06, 11.8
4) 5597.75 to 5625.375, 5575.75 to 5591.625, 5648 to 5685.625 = 3.04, 12.4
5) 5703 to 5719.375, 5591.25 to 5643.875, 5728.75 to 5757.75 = 0.09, 11.2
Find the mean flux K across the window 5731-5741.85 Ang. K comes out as 11.7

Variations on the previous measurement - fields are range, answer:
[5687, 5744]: 11.7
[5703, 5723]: 11.2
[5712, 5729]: 12.1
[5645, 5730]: 11.2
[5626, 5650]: 7.39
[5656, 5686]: 11.3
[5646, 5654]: 9.16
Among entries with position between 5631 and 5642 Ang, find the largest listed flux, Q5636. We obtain 8.86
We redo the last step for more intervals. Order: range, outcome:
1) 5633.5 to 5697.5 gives 14.3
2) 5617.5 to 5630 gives 10.8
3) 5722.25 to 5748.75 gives 14.2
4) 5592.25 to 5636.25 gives 12.8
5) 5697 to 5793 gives 15.4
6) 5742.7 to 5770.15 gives 14.4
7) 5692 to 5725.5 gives 13.8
